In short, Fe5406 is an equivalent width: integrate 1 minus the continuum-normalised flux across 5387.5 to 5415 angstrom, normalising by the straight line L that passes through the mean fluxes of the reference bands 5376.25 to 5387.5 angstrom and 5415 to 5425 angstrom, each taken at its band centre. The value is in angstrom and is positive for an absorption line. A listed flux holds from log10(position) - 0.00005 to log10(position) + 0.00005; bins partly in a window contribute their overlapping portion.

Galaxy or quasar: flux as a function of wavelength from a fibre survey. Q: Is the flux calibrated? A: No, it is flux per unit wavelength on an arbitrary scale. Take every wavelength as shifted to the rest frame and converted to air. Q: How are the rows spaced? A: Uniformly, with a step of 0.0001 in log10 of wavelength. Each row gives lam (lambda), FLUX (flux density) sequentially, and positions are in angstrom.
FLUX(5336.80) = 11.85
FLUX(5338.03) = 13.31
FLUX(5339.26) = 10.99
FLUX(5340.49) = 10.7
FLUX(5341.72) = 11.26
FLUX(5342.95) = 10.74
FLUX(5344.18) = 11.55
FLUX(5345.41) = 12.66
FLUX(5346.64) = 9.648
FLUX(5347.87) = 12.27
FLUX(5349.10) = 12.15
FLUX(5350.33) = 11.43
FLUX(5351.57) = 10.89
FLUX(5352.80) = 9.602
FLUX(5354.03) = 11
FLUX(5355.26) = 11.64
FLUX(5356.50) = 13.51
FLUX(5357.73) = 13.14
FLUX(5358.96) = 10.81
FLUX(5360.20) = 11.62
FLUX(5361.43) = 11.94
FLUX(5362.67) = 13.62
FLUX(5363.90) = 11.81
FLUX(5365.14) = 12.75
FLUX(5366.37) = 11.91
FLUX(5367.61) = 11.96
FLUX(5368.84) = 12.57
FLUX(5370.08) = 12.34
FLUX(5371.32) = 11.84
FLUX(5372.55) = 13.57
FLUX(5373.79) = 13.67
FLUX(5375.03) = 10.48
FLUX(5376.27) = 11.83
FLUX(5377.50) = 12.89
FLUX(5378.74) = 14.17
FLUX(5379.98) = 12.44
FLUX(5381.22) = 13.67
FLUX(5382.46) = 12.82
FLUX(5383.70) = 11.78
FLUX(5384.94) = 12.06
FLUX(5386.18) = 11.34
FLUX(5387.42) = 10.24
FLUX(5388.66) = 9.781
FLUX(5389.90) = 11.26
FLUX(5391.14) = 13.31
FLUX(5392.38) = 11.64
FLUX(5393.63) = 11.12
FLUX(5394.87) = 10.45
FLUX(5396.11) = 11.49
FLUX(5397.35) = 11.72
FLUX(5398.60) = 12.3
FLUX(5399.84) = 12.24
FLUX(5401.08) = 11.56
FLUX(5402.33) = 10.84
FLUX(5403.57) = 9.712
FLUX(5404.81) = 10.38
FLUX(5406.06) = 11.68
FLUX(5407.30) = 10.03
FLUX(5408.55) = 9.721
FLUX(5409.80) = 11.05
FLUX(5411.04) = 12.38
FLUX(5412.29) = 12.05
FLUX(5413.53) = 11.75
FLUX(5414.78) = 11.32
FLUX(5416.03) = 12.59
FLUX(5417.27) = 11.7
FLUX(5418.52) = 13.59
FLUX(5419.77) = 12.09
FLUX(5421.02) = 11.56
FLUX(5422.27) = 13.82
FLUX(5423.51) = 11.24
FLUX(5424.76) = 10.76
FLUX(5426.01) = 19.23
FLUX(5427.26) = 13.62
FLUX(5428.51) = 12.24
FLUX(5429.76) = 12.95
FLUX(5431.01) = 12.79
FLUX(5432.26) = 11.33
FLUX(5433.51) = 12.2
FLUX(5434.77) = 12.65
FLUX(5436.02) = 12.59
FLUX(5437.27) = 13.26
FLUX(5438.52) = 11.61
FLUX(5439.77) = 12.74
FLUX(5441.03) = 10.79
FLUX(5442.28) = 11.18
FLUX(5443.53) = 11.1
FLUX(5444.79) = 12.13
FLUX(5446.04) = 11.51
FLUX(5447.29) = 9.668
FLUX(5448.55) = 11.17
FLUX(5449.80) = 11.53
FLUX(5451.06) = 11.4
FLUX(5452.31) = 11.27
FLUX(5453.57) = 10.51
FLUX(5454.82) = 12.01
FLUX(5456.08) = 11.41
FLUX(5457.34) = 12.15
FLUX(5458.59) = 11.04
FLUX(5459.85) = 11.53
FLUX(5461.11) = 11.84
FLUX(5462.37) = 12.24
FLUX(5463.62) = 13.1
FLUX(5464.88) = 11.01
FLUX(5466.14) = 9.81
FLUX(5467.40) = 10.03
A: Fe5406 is 2.4 angstrom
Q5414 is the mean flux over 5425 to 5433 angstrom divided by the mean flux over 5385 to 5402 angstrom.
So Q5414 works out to 1.18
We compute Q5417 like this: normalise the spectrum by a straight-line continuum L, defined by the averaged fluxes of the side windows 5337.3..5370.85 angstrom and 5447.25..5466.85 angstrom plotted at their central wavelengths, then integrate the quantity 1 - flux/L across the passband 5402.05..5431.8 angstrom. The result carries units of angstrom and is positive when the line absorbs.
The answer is -1.3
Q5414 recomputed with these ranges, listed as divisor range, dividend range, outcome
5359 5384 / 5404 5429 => 0.97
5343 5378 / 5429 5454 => 0.98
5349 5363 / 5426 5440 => 1.10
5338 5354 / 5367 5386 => 1.11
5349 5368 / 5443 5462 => 0.96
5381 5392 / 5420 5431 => 1.12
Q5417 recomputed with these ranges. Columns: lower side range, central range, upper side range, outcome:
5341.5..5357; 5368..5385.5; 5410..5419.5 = -1.29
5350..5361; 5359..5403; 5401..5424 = -1.84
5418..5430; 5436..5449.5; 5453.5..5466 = 0.87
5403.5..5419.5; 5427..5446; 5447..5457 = -1.46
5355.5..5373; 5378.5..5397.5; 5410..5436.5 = 1.00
